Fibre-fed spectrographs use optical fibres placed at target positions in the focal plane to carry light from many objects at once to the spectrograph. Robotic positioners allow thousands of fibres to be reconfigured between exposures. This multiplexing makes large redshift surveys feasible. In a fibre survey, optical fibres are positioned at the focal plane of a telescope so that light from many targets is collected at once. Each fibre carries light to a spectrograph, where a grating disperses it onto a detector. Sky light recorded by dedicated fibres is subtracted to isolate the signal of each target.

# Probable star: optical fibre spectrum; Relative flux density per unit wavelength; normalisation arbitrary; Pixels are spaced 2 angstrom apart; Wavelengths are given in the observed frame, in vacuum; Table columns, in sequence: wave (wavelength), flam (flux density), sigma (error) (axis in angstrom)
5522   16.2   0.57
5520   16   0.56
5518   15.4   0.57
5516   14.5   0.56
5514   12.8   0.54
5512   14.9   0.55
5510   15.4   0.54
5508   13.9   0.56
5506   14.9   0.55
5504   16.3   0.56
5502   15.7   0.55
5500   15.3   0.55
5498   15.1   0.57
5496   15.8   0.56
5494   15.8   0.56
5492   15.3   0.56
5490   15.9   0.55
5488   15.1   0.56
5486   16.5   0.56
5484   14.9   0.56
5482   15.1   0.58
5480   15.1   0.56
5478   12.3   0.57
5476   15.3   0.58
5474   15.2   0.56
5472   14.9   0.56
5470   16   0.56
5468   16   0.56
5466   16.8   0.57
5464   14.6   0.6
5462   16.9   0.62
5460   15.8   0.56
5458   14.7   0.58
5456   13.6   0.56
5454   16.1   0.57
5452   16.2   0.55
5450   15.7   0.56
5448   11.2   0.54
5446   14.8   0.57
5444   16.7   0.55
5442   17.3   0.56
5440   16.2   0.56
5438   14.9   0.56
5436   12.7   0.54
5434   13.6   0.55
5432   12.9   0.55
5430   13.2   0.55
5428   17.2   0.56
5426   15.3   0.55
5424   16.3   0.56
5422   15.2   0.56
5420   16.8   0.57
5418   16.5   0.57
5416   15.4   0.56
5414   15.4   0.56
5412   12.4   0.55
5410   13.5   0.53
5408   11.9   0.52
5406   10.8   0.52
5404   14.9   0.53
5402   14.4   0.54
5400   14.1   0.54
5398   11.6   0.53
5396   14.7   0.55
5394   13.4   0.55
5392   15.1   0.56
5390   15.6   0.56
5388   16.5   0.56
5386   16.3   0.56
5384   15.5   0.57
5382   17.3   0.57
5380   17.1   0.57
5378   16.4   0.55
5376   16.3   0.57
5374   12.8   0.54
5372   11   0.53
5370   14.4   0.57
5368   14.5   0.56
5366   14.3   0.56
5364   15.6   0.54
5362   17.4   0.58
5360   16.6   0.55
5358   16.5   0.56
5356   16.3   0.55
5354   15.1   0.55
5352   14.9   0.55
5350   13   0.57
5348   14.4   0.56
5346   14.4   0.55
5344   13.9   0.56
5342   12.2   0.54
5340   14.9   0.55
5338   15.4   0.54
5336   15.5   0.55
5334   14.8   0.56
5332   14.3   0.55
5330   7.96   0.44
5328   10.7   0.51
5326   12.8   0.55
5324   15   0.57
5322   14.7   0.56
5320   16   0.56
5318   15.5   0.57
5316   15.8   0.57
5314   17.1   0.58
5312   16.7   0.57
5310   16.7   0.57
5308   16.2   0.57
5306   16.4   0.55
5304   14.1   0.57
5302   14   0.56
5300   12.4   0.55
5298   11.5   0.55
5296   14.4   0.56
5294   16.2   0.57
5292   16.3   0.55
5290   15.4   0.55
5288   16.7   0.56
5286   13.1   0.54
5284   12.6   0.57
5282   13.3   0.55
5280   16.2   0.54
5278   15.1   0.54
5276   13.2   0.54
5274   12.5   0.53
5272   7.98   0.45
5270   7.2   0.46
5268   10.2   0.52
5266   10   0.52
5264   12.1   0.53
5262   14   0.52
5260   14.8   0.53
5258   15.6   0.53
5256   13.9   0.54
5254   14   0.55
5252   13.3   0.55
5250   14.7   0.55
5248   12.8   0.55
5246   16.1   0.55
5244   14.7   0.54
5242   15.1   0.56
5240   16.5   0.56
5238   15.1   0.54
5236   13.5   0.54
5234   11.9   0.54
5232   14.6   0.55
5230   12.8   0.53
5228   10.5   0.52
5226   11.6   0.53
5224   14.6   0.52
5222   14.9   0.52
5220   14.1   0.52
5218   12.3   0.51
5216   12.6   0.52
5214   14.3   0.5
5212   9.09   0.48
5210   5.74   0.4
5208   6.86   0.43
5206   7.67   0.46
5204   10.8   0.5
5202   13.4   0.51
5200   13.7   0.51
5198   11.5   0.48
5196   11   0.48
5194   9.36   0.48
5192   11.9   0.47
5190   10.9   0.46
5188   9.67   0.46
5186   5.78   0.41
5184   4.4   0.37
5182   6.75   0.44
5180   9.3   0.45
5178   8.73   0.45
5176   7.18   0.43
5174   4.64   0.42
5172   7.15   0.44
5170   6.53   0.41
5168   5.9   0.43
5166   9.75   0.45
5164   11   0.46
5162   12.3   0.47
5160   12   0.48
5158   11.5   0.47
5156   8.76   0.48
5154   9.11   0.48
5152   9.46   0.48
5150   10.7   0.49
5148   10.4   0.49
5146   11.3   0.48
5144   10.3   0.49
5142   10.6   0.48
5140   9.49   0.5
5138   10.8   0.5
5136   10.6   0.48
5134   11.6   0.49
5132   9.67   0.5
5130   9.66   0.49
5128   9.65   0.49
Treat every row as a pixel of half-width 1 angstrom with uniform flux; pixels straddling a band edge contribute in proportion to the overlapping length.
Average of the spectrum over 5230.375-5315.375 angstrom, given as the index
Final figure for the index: 14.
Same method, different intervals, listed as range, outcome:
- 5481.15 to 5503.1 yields 15.5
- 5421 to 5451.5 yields 14.9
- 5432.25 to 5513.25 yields 15.2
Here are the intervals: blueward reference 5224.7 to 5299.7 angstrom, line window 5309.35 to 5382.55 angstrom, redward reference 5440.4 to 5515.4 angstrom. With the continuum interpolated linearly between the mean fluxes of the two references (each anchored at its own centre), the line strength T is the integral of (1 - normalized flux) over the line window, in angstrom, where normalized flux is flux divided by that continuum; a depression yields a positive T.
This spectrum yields -3.2 angstrom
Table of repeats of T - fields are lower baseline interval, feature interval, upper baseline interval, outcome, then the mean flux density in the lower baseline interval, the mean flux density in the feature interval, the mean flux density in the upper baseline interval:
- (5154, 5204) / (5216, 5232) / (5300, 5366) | -3.1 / 9.32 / 13.1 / 14.8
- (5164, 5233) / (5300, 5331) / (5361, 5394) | -2.6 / 10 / 14.6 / 15.3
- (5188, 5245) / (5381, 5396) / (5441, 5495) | -1.4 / 12.1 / 15.6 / 15.3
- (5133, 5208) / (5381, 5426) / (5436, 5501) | -2.1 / 9.58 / 14.7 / 15.3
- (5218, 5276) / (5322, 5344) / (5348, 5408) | 1.3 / 13.2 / 13.4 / 14.9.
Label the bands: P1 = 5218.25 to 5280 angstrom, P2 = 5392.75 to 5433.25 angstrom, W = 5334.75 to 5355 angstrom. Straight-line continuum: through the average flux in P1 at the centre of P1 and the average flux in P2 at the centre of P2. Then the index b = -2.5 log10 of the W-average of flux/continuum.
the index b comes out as -0.04 mag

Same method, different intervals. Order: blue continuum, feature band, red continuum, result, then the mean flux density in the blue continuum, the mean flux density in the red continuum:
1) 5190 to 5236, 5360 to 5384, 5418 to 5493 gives -0.10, 11.6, 15.2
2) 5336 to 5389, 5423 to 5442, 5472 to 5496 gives 0.02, 15.1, 15.2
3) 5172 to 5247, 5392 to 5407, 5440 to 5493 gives 0.05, 11.1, 15.3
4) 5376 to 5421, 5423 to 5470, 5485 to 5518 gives -0.01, 14.8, 15.2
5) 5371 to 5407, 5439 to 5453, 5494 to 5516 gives -0.04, 14.7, 15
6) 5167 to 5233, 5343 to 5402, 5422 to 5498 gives -0.12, 10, 15.2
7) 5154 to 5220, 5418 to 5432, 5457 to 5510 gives -0.10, 9.52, 15.4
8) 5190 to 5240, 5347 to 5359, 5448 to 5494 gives -0.10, 11.9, 15.3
